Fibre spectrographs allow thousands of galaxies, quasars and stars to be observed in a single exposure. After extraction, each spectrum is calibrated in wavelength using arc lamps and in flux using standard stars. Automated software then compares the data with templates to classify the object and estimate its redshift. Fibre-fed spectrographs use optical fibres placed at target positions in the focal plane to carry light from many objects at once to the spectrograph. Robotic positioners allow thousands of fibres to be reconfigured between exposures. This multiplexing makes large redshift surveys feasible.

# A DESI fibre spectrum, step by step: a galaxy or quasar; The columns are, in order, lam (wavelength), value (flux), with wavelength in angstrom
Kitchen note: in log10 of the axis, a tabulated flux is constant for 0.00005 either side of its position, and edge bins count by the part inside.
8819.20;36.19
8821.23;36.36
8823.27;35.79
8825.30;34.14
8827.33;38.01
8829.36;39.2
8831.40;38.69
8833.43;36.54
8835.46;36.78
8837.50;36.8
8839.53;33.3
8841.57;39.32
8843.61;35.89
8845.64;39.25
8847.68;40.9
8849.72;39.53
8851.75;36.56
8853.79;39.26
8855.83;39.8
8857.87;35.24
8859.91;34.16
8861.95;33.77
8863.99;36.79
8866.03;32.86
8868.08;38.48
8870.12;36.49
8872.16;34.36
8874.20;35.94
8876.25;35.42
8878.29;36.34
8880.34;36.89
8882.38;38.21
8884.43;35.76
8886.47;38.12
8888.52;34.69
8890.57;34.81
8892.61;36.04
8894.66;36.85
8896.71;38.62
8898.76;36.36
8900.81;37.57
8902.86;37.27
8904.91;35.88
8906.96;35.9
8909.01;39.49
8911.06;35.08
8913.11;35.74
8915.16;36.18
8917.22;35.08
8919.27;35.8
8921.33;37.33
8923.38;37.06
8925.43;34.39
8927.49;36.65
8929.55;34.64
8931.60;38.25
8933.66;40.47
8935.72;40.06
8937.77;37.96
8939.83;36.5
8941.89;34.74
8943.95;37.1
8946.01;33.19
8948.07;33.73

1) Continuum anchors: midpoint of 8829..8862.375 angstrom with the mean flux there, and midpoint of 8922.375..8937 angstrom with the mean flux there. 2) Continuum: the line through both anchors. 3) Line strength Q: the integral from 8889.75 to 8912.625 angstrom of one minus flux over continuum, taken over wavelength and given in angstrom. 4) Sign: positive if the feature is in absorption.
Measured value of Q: 0.4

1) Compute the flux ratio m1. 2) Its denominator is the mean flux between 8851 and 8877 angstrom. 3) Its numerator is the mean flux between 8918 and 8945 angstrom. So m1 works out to 1.02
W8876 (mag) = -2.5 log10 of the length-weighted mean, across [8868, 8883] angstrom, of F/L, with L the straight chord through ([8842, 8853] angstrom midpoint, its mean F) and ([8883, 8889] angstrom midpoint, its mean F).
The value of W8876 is 0.019 mag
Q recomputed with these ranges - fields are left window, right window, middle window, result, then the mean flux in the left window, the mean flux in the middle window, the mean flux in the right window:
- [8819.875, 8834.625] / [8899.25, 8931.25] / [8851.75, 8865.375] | 0.12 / 36.9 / 36.4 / 36.3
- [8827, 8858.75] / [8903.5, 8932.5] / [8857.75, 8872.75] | 0.83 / 37.8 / 35.3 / 36.3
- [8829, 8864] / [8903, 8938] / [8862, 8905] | 0.85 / 37.3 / 36.3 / 36.8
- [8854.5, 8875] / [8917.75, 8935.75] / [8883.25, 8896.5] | 0.02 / 35.8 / 36.2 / 37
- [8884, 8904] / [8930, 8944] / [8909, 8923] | 0.39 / 36.6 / 36.2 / 37.8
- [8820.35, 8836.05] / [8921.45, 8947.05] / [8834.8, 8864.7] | -0.20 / 36.9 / 37.2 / 36.8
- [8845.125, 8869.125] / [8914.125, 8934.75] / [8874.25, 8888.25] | 0.13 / 37.2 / 36.6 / 36.6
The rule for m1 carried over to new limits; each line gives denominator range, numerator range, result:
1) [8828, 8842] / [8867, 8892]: 0.98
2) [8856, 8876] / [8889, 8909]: 1.03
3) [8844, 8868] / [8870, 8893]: 0.97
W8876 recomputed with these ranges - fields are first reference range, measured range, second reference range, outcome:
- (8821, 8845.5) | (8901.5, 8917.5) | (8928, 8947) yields 0.016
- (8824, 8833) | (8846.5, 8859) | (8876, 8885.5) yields -0.042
